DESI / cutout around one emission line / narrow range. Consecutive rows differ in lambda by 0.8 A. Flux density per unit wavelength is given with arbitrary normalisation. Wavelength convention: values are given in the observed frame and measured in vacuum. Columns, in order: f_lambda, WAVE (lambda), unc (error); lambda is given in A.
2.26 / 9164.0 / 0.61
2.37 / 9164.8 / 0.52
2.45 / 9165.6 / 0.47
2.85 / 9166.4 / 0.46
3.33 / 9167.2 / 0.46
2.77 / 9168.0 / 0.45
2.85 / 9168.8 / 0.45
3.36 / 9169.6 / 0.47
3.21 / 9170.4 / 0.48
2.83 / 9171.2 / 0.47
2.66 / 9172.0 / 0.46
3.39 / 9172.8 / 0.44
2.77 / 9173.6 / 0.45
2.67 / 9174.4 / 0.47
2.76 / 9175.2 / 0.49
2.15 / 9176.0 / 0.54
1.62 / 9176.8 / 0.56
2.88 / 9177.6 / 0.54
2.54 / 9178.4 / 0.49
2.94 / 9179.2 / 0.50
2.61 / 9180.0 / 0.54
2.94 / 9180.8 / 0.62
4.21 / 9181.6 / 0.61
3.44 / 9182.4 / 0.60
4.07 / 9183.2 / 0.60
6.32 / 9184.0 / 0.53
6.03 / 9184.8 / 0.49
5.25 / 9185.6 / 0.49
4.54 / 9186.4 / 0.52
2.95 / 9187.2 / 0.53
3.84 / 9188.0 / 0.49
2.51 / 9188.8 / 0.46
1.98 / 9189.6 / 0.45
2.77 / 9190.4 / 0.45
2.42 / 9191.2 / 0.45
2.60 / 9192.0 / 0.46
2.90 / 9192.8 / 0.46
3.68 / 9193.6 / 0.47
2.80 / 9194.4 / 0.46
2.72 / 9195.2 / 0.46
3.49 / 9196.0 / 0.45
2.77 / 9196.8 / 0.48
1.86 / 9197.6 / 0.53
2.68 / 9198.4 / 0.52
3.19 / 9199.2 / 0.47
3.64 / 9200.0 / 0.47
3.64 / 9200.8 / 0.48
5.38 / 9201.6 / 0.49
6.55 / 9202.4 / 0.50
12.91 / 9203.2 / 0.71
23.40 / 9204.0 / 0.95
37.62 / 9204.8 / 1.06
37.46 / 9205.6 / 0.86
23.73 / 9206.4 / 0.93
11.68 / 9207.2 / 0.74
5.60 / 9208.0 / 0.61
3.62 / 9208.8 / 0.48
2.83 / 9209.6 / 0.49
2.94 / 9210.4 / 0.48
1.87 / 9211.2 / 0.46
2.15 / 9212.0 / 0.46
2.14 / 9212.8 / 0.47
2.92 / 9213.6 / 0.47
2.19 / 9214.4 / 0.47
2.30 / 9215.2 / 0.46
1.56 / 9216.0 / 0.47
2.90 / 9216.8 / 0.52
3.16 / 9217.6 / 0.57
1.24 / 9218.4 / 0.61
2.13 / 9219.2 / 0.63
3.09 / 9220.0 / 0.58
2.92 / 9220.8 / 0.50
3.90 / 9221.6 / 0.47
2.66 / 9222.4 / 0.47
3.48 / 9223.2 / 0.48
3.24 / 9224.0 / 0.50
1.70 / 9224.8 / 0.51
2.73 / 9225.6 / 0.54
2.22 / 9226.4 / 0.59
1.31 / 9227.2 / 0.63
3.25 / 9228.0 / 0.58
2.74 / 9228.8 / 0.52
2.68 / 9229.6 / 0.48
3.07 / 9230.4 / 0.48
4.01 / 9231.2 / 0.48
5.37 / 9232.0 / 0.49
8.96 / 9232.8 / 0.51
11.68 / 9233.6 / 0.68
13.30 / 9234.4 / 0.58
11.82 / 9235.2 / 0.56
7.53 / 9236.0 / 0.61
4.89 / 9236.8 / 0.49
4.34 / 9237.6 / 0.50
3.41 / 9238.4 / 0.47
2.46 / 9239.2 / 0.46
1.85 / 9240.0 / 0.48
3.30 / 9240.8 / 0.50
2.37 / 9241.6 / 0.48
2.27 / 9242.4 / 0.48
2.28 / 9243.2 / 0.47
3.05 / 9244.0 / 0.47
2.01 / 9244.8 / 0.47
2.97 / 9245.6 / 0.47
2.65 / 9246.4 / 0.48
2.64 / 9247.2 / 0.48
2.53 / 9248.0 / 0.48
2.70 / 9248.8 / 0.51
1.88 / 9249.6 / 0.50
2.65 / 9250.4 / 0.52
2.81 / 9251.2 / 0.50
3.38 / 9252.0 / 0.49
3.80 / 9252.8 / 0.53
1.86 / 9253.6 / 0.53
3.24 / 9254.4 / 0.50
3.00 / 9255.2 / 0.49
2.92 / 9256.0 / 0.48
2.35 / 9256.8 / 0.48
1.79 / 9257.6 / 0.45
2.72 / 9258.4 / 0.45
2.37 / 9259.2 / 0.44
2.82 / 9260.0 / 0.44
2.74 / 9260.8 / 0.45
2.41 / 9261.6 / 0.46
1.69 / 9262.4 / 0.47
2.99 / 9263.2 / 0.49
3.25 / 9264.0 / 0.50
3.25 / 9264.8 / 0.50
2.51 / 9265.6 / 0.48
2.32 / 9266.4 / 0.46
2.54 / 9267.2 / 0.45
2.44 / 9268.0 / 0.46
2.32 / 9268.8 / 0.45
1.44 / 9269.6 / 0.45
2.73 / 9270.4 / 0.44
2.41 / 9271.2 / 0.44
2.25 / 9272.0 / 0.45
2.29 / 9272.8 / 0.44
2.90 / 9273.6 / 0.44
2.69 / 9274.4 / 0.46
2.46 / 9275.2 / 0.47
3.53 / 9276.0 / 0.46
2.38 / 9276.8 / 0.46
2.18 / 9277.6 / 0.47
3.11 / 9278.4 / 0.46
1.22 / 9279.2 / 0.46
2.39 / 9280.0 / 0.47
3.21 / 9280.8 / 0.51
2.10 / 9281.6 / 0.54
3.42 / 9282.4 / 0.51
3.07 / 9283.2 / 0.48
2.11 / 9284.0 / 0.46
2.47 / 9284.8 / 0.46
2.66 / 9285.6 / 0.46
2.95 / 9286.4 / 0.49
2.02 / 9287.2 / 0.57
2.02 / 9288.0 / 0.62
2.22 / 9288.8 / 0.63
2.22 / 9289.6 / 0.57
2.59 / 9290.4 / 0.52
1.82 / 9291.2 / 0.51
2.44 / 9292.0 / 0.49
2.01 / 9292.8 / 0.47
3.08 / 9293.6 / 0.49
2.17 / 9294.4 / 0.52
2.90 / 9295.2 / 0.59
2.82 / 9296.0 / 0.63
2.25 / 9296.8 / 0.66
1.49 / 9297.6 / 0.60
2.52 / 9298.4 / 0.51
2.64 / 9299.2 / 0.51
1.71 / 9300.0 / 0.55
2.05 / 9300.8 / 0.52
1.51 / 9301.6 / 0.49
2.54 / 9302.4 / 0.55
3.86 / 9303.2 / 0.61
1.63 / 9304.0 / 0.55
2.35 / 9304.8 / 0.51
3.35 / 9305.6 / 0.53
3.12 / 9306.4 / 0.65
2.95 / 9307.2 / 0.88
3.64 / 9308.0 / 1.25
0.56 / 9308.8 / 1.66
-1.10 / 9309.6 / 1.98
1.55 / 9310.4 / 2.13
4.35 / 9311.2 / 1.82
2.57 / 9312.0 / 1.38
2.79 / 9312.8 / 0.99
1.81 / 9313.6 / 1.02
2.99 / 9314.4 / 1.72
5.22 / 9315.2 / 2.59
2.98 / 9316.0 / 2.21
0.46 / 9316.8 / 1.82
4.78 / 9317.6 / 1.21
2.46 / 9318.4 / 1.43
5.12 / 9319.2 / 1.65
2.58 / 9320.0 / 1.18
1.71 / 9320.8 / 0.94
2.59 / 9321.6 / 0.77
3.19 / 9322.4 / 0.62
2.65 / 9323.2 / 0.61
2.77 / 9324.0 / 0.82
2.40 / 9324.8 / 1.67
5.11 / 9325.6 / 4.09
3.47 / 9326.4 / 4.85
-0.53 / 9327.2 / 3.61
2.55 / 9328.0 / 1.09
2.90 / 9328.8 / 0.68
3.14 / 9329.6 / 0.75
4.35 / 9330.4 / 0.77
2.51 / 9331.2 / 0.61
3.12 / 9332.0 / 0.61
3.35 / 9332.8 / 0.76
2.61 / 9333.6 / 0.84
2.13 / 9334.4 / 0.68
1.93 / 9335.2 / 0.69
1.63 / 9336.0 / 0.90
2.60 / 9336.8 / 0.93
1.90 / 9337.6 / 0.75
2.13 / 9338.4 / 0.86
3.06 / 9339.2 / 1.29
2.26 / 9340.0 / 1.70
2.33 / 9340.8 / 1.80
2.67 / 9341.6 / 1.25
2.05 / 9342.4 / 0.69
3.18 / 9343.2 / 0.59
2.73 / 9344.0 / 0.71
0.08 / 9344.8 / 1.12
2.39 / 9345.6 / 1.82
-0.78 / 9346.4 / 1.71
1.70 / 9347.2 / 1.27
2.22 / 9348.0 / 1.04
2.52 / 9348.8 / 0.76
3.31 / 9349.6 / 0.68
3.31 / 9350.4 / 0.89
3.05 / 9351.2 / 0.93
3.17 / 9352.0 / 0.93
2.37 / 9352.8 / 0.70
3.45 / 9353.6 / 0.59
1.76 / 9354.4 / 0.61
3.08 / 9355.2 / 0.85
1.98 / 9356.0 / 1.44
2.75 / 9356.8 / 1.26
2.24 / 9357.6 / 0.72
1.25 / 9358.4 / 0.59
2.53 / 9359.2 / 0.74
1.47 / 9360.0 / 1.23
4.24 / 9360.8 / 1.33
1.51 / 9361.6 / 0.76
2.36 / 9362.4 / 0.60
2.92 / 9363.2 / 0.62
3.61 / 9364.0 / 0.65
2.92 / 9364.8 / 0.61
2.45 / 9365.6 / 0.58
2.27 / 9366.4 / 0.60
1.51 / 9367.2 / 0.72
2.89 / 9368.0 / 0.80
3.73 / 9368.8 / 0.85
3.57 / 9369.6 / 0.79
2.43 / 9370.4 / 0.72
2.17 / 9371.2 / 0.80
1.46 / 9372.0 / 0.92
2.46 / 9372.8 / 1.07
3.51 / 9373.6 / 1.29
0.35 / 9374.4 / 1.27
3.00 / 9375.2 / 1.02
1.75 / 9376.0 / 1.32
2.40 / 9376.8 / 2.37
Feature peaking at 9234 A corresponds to [N II]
